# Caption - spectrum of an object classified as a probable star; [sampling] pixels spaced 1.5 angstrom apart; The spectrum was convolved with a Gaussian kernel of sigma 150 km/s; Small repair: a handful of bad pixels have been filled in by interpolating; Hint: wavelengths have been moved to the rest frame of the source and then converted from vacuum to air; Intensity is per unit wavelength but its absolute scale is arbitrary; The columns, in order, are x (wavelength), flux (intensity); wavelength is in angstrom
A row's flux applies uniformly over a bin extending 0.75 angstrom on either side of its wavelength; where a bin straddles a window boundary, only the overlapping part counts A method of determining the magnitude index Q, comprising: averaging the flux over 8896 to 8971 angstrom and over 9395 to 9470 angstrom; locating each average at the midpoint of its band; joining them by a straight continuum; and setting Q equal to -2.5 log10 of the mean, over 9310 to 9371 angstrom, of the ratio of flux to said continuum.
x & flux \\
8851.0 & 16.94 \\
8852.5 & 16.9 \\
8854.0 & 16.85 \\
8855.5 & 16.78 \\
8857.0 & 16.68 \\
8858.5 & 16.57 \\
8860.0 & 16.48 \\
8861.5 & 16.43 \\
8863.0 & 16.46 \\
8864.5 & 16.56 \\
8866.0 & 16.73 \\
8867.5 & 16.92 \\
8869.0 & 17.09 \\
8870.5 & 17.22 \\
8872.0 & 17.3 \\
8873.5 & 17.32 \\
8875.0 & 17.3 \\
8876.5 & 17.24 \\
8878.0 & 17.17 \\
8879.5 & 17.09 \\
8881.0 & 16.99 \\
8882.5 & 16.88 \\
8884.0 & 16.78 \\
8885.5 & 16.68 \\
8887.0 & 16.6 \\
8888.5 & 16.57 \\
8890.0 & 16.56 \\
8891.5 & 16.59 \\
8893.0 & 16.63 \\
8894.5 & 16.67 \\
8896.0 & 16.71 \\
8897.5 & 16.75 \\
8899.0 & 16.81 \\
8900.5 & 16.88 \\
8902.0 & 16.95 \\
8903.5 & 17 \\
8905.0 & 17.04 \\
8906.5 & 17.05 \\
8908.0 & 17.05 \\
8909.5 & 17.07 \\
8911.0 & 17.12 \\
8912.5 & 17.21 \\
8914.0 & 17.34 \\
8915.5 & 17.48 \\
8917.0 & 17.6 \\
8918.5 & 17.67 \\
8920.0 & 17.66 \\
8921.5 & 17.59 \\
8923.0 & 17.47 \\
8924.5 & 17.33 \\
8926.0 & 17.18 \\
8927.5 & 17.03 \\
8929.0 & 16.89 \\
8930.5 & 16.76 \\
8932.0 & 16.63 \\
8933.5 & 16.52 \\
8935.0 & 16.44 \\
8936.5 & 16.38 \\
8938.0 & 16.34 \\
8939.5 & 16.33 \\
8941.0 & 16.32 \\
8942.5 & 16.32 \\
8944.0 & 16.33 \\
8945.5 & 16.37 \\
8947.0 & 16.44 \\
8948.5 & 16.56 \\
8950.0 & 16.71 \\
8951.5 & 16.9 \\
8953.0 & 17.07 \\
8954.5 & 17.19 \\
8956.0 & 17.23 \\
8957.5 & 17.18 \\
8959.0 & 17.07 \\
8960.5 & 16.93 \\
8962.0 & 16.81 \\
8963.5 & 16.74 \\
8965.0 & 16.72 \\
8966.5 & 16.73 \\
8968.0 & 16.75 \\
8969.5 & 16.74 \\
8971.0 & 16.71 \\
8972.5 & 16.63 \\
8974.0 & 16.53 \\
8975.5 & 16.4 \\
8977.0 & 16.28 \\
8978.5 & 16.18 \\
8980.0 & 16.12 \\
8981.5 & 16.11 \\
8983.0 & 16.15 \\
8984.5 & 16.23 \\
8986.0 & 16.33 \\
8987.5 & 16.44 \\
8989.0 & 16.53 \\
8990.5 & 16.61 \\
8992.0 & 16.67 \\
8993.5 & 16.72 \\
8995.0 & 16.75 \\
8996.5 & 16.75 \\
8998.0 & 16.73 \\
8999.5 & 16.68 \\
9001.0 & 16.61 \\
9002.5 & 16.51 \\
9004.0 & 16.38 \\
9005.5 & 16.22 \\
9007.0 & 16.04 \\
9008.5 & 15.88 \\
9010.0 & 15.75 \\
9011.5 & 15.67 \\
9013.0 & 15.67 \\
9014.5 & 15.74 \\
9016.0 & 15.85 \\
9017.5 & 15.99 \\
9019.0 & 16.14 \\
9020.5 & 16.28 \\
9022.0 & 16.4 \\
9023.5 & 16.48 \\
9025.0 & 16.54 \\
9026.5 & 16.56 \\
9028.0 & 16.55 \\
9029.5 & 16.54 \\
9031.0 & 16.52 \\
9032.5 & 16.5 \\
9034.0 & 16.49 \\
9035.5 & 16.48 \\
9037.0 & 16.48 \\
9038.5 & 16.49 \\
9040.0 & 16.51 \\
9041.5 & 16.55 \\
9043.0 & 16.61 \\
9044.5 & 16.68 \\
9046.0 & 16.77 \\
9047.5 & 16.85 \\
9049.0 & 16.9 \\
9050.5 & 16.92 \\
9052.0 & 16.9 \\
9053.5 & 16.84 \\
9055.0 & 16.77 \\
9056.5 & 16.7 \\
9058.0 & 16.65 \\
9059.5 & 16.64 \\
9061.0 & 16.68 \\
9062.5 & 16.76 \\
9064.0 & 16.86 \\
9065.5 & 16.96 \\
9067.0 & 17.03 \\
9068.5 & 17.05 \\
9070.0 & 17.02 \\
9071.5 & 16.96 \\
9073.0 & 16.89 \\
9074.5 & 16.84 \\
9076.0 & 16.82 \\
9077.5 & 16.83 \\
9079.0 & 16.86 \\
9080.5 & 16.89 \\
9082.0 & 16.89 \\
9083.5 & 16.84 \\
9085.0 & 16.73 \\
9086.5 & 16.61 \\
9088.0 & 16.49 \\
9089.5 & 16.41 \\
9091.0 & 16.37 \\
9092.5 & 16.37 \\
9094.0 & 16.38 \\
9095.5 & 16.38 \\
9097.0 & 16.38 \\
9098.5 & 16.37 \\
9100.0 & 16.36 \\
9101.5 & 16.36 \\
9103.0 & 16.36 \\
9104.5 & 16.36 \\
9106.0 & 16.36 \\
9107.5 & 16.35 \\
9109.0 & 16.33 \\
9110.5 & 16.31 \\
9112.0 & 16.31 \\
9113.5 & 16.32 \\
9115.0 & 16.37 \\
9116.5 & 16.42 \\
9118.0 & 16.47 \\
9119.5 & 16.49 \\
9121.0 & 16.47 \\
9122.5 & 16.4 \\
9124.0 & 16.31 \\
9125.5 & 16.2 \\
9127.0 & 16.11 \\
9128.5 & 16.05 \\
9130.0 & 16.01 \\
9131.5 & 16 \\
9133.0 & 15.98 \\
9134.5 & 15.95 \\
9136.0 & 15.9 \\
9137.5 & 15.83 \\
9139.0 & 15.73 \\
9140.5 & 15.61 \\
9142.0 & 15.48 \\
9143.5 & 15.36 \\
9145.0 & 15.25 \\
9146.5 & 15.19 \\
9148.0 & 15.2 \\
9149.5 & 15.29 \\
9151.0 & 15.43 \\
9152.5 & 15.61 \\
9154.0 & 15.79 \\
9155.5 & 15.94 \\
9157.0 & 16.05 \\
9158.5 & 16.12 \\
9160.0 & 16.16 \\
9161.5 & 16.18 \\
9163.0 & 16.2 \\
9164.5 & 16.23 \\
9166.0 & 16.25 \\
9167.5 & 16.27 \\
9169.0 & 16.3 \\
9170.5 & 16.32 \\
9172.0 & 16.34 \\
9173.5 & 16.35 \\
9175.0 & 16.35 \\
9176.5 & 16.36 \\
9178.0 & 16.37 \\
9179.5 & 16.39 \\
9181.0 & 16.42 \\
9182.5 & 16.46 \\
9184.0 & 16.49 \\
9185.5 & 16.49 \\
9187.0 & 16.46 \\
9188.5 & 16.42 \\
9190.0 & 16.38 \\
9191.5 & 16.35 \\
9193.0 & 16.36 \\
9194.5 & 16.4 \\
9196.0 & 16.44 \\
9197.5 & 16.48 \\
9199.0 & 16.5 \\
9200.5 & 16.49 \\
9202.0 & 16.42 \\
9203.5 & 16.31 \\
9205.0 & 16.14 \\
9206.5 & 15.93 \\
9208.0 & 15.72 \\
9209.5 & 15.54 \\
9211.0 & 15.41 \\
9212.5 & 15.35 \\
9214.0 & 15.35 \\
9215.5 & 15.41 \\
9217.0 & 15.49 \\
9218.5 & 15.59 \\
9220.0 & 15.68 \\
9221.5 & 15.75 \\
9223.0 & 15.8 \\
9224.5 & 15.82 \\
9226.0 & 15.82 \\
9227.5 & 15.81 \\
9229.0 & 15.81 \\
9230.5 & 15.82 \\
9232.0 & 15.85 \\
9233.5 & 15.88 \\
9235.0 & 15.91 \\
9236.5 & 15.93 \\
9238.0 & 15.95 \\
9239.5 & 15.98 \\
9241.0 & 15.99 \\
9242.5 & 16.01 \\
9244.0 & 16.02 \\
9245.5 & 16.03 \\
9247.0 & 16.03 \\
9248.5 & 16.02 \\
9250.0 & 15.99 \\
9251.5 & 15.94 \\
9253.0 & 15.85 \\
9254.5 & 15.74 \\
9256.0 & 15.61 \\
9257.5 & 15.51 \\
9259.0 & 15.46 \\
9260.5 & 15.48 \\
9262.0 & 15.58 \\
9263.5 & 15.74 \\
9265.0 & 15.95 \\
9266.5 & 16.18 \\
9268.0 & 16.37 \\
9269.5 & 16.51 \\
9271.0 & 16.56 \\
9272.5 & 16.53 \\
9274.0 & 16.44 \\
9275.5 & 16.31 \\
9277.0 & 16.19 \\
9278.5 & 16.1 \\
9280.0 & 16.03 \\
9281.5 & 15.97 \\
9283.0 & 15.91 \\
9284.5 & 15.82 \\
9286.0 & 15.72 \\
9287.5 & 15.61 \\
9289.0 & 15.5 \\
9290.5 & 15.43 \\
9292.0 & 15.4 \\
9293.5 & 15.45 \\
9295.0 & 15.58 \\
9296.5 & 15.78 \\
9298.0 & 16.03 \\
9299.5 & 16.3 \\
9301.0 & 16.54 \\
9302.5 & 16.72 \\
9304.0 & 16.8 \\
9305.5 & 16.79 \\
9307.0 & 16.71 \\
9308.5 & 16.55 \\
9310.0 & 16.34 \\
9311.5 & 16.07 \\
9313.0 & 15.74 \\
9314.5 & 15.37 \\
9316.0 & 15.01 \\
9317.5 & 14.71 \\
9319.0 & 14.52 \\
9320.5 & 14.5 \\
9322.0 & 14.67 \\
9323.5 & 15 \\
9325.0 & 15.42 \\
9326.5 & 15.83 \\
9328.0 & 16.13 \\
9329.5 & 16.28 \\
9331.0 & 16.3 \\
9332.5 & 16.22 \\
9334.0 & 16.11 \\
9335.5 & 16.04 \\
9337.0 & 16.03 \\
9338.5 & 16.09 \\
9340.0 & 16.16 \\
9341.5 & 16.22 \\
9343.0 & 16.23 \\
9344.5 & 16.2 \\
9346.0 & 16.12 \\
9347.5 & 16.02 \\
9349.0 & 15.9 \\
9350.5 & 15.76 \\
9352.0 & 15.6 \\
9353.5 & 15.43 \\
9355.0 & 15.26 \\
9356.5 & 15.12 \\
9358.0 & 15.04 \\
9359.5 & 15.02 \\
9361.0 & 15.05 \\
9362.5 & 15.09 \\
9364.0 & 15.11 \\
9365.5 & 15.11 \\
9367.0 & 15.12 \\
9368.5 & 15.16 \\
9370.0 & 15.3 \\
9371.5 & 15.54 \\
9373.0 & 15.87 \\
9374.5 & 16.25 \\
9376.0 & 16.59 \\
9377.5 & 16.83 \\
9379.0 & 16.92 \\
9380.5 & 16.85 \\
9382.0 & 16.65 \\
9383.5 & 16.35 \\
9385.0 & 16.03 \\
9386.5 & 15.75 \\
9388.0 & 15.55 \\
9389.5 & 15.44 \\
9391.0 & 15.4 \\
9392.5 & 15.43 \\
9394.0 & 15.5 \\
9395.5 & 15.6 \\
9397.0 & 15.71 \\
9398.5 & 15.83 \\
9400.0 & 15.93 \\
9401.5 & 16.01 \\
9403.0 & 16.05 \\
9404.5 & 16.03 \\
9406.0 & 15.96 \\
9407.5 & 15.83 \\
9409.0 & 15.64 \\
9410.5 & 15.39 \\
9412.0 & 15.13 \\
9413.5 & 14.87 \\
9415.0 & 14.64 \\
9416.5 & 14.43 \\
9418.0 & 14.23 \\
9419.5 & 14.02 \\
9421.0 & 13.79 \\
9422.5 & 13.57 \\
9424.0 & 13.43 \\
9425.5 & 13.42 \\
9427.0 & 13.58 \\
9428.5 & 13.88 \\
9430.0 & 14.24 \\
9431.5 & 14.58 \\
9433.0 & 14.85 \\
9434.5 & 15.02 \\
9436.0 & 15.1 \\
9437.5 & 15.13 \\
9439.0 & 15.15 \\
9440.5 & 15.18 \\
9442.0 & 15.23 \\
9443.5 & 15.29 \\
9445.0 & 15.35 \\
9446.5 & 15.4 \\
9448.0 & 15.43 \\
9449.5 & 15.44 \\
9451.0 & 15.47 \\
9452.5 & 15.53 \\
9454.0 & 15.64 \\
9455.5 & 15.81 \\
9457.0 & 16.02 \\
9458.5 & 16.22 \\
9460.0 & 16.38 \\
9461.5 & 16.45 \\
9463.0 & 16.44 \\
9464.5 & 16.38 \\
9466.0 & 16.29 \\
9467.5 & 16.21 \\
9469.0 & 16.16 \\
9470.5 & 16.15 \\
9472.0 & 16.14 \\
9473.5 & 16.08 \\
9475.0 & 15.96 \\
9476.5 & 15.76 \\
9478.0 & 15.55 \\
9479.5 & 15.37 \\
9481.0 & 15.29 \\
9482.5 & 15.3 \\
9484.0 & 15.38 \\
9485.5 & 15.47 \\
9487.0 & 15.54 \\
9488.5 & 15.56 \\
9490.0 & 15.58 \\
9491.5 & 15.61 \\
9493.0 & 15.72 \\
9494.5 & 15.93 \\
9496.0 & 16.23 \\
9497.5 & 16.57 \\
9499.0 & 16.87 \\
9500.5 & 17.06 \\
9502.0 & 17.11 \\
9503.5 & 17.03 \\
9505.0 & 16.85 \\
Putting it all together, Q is 0.001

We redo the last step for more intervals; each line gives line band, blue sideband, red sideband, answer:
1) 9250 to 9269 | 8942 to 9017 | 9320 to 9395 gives 0.010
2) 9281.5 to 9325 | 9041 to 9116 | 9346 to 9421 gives 0.008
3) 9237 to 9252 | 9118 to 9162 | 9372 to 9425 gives -0.018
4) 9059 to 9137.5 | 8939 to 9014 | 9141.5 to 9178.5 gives -0.024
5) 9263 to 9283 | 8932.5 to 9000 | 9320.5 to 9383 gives -0.018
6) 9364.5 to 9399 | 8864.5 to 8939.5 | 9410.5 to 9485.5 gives -0.028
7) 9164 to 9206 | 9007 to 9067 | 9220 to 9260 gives -0.024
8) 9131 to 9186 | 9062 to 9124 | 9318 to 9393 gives 0.026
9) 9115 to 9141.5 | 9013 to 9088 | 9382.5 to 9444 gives 0.013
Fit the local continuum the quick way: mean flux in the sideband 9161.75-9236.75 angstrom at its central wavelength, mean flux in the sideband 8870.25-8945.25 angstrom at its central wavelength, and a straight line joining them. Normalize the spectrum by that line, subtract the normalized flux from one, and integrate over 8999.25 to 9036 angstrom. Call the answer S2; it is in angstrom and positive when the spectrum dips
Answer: 0.8 angstrom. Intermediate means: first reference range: 16.9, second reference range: 16.1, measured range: 16.3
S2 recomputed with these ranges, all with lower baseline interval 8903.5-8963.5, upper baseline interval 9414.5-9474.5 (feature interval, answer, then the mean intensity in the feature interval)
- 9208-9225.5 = 0.4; 15.6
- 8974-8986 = 0.4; 16.2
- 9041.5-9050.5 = -0.1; 16.8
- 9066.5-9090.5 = -0.5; 16.8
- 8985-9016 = 0.7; 16.3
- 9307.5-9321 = 0.2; 15.5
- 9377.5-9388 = -0.7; 16.4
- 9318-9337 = 0.0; 15.6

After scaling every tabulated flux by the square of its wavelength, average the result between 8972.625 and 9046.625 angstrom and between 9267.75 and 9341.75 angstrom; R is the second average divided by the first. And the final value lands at 1.04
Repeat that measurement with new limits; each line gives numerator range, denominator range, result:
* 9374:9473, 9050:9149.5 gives 1.01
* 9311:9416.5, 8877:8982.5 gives 1.02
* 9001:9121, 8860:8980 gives 1.01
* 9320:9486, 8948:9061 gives 1.02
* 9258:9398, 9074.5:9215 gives 1.02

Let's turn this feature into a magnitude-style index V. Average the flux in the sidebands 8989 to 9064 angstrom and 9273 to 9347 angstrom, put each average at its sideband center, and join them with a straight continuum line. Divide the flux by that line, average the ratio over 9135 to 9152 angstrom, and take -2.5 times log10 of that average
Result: 0.05 mag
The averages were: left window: 16.5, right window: 15.9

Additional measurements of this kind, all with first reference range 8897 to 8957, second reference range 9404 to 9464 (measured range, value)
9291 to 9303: -0.025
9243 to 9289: -0.019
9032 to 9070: -0.017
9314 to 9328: 0.031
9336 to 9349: -0.048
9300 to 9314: -0.062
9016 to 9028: 0.017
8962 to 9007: 0.013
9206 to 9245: 0.006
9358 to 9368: 0.018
